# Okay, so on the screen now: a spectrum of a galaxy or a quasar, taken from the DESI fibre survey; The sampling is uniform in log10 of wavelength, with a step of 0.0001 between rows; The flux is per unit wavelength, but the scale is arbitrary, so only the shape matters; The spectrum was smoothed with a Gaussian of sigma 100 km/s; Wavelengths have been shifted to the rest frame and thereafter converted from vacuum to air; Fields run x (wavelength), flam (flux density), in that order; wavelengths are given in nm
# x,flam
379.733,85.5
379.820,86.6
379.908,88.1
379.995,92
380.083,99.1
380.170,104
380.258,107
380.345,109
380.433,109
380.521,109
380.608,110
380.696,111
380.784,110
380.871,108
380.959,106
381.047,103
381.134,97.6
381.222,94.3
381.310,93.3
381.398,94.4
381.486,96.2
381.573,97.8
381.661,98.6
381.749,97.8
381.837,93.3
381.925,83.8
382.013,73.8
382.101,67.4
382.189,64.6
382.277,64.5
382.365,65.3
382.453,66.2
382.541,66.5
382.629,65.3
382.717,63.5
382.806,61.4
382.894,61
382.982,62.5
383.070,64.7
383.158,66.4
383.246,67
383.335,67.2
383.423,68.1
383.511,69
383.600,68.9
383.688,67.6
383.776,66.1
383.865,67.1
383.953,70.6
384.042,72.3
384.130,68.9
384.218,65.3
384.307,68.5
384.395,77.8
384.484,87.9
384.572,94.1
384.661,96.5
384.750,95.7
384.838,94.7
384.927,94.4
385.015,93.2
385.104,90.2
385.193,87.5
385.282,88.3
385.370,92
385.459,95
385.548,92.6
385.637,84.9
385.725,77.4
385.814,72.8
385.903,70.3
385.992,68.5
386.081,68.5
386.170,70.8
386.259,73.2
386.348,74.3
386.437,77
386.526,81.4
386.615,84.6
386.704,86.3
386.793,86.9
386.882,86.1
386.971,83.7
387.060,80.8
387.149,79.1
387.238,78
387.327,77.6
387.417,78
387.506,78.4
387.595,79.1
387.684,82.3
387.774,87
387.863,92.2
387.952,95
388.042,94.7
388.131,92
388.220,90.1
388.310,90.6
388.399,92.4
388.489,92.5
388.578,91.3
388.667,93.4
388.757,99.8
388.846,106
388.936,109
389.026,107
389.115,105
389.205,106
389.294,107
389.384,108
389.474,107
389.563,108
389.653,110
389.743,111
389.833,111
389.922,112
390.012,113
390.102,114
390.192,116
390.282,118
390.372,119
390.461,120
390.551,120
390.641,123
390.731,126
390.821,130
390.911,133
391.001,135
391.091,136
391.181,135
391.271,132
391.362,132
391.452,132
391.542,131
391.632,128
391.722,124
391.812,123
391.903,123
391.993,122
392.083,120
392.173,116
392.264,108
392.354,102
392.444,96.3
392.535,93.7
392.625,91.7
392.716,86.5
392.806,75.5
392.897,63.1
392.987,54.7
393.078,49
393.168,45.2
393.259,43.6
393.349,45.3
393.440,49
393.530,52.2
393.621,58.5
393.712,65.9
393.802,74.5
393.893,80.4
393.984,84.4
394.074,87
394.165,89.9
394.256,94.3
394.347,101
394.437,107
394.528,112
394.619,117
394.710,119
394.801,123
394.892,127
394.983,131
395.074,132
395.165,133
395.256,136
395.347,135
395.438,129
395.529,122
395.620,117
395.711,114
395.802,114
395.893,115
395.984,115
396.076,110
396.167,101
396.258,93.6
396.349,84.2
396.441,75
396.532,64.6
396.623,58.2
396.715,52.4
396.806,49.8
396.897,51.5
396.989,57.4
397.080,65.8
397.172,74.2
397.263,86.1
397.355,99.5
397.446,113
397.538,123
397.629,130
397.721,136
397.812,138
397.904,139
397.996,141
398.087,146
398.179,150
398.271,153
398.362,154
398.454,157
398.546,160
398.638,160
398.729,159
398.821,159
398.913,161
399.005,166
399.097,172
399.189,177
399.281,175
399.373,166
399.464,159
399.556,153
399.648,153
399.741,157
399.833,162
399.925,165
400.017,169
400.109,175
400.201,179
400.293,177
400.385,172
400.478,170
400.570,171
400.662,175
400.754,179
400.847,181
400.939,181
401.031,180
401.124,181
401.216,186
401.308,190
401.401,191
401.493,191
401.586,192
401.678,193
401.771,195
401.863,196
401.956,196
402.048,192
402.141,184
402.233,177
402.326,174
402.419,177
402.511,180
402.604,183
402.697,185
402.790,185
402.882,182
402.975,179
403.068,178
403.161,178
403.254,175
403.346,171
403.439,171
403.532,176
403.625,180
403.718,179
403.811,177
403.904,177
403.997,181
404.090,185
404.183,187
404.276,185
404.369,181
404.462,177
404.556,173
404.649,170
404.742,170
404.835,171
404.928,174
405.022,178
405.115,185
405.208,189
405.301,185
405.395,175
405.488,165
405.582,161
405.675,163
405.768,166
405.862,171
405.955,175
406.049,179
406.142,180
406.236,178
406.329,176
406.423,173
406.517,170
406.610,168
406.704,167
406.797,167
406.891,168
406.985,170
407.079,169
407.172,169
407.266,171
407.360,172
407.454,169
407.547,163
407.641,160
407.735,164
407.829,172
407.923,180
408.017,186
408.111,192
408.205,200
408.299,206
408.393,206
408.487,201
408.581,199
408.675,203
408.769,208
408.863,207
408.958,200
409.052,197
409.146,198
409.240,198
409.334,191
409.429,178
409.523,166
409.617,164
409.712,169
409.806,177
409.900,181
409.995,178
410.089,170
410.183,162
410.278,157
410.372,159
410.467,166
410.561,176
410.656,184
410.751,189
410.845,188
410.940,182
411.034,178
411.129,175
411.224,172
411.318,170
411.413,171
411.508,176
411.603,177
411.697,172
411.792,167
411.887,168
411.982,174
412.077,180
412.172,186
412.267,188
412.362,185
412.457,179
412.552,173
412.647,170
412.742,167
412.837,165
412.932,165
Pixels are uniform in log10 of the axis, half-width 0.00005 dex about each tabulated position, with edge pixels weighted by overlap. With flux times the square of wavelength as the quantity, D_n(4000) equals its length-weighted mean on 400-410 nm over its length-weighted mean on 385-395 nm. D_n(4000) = 2.0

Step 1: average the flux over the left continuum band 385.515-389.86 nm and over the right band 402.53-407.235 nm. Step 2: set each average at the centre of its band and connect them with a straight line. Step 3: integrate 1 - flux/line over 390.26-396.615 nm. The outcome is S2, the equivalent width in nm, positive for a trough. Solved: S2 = 0.703 nm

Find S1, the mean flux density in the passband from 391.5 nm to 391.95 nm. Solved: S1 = 126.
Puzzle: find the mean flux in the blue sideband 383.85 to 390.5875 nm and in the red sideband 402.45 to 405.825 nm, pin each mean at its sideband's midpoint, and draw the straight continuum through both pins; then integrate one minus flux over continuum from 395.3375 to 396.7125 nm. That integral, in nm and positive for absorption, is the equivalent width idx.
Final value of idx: 0.352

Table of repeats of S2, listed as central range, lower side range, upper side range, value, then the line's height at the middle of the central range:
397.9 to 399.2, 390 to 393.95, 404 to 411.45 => -0.23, 133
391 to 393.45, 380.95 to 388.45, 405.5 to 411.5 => 0.24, 111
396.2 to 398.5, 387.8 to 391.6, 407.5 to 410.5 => 0.61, 140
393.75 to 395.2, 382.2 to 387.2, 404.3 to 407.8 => 0.17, 120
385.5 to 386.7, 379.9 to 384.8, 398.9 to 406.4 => 0.28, 101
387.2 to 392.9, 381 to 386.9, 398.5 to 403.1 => 0.35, 114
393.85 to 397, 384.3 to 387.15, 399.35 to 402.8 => 0.91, 143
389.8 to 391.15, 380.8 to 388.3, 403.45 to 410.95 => -0.20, 106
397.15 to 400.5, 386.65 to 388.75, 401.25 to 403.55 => 0.19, 160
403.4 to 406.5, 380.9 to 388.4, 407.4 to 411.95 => -0.28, 162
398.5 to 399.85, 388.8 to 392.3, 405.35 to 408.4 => -0.13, 148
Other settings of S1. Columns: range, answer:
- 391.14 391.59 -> 132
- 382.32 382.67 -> 65.9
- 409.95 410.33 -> 167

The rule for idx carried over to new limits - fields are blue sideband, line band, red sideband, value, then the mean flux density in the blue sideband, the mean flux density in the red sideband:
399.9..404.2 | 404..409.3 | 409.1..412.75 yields -0.048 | 181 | 176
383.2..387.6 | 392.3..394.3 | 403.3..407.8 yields 0.758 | 79.3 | 174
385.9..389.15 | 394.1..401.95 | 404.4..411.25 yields -0.173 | 86.2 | 178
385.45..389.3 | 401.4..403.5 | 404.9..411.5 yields -0.422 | 86.5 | 178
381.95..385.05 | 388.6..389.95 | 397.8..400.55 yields -0.015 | 72.4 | 161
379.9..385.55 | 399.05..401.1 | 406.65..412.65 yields -0.353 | 84.4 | 179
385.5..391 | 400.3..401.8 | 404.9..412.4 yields -0.358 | 95.8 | 178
